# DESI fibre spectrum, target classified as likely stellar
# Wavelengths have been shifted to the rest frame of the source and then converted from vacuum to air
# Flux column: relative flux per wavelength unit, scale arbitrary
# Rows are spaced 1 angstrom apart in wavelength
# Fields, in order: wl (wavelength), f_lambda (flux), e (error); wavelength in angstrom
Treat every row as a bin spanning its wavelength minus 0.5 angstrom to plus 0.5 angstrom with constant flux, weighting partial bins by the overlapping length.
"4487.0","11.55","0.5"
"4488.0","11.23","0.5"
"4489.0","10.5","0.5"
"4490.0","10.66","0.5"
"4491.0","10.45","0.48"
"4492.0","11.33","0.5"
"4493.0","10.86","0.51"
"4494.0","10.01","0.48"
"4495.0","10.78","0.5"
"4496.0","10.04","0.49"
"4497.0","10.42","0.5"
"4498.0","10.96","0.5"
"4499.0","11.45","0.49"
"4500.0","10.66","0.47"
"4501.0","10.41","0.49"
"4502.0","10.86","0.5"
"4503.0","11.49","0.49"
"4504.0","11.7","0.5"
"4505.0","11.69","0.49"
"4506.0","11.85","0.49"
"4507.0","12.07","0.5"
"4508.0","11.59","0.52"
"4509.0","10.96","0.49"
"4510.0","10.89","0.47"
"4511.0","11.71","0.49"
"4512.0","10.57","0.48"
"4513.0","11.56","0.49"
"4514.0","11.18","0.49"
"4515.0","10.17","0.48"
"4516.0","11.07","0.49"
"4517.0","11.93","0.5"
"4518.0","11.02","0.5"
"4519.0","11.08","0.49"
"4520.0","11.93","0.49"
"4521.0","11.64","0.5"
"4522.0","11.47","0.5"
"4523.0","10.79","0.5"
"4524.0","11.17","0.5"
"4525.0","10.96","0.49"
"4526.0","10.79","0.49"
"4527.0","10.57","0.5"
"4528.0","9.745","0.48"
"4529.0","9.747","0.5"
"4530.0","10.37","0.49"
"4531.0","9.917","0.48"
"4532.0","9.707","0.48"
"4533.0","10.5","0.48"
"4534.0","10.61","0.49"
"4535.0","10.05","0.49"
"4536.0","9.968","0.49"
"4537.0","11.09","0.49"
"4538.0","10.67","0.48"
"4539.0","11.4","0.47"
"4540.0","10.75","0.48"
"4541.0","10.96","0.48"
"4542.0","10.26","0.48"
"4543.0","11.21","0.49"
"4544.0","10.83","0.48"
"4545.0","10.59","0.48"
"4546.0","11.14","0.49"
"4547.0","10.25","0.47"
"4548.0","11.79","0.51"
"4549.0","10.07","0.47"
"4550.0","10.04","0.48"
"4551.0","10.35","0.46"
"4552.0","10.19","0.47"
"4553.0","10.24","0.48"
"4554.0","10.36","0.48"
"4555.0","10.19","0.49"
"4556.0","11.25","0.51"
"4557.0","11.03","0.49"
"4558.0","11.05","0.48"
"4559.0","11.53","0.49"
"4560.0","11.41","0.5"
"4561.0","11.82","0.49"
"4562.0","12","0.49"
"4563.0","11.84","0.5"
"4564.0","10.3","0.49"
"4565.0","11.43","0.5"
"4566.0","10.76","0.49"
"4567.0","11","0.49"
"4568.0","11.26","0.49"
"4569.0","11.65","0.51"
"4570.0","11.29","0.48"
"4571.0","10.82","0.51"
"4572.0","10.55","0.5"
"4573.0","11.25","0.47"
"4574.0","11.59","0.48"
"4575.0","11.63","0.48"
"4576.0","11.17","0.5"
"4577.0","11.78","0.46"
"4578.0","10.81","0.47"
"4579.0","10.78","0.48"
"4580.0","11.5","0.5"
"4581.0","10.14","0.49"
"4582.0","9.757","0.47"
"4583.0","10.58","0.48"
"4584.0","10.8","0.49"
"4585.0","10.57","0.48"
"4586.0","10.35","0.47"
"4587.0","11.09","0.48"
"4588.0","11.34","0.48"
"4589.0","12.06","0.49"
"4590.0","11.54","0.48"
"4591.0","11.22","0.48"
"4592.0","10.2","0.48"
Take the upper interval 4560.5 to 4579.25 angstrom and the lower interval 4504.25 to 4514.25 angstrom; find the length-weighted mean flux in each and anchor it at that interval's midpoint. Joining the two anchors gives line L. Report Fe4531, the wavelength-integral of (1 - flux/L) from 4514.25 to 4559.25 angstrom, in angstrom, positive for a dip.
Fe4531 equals 2.5 angstrom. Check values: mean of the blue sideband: 11.4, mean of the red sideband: 11.3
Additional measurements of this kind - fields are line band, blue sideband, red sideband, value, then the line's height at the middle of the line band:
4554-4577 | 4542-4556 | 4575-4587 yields -1.1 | 10.7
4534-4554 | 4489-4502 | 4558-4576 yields 0.9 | 11.1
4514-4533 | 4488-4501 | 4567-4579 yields 0.2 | 10.9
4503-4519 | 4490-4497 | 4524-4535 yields -1.3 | 10.5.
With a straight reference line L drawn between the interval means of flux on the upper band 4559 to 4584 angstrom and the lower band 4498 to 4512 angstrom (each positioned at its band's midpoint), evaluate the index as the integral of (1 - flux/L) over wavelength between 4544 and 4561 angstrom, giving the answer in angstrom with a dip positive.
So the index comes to 0.6 angstrom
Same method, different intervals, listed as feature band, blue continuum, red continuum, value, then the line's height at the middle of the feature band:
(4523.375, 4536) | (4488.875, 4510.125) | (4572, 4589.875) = 0.76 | 11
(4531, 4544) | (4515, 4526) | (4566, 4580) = 0.74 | 11.2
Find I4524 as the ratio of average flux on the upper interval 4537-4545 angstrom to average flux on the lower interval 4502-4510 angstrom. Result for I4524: 0.94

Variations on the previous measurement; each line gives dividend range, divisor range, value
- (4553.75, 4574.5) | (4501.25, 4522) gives 0.99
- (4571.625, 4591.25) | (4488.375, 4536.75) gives 1.01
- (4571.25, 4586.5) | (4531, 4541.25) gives 1.03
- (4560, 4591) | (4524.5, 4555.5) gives 1.06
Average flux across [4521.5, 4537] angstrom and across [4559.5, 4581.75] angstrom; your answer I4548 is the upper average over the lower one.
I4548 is 1.07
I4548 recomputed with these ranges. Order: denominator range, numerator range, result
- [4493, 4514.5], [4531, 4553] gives 0.95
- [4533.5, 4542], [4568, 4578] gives 1.06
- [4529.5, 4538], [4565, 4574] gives 1.08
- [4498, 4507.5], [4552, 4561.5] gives 0.97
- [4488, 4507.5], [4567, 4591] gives 1.01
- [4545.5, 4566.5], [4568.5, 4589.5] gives 1.01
